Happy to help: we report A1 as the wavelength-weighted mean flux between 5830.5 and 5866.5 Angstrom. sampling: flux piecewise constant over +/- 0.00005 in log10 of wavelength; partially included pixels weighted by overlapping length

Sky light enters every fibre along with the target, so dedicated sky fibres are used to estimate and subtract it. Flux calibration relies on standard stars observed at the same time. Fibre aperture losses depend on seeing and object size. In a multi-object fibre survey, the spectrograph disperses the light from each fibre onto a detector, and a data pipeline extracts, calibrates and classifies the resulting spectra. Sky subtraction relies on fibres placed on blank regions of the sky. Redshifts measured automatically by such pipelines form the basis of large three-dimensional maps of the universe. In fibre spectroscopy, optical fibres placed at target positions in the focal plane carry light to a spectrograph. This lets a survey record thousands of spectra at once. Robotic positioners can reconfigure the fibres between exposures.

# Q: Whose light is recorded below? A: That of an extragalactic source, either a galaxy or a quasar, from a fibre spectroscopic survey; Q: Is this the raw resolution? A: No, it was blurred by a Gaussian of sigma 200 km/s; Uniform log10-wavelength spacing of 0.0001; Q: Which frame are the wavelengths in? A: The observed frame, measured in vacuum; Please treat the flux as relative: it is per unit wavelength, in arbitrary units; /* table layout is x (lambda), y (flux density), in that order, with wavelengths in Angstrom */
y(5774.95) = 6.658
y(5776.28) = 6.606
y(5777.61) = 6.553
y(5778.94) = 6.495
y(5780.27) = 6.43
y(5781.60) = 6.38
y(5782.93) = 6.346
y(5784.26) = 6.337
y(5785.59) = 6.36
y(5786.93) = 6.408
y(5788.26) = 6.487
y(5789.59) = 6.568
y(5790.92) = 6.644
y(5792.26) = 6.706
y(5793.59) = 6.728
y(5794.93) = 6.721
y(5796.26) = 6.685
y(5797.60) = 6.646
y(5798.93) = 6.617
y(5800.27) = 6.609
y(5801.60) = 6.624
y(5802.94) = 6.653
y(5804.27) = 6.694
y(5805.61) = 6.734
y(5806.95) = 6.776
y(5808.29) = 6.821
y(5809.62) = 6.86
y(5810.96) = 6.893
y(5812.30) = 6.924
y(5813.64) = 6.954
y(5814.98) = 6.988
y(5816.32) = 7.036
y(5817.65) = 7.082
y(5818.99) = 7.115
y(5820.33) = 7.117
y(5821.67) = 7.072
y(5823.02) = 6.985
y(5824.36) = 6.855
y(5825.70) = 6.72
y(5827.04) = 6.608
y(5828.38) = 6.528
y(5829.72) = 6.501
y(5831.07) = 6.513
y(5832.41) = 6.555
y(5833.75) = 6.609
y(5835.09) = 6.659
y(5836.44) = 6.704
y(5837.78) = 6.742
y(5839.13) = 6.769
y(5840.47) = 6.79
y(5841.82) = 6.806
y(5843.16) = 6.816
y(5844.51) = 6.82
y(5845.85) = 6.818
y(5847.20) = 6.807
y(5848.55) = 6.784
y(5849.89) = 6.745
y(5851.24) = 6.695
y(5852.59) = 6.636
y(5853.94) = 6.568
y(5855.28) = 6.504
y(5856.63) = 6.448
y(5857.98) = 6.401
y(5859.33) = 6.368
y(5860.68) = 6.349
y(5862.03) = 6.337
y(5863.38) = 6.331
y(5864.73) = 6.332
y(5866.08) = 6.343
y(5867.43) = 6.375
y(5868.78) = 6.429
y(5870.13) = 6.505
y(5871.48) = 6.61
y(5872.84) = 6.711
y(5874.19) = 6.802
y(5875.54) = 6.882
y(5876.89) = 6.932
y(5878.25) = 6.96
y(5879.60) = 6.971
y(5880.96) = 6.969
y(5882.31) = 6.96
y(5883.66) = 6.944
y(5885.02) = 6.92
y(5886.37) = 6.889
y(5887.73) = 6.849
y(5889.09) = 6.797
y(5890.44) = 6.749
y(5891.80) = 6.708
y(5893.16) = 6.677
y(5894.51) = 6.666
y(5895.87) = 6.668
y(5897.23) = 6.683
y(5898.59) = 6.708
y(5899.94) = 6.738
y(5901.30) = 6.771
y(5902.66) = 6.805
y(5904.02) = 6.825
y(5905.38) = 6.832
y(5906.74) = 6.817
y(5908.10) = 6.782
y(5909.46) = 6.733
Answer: 6.6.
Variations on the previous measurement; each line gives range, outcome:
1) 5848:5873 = 6.49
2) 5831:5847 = 6.73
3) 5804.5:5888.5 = 6.73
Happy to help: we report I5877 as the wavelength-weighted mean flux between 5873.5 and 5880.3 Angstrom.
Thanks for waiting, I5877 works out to 6.91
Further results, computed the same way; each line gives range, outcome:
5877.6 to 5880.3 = 6.96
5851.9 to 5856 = 6.57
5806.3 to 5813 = 6.85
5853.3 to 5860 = 6.46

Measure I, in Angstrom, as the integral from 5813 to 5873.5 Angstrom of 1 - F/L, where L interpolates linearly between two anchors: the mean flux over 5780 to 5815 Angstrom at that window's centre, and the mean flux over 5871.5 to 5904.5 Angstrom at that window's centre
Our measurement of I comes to 0.5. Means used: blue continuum 6.65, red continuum 6.81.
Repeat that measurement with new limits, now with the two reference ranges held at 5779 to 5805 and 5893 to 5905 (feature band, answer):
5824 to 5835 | 0.02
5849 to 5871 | 0.68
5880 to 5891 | -0.29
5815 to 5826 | -0.67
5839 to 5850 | -0.25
